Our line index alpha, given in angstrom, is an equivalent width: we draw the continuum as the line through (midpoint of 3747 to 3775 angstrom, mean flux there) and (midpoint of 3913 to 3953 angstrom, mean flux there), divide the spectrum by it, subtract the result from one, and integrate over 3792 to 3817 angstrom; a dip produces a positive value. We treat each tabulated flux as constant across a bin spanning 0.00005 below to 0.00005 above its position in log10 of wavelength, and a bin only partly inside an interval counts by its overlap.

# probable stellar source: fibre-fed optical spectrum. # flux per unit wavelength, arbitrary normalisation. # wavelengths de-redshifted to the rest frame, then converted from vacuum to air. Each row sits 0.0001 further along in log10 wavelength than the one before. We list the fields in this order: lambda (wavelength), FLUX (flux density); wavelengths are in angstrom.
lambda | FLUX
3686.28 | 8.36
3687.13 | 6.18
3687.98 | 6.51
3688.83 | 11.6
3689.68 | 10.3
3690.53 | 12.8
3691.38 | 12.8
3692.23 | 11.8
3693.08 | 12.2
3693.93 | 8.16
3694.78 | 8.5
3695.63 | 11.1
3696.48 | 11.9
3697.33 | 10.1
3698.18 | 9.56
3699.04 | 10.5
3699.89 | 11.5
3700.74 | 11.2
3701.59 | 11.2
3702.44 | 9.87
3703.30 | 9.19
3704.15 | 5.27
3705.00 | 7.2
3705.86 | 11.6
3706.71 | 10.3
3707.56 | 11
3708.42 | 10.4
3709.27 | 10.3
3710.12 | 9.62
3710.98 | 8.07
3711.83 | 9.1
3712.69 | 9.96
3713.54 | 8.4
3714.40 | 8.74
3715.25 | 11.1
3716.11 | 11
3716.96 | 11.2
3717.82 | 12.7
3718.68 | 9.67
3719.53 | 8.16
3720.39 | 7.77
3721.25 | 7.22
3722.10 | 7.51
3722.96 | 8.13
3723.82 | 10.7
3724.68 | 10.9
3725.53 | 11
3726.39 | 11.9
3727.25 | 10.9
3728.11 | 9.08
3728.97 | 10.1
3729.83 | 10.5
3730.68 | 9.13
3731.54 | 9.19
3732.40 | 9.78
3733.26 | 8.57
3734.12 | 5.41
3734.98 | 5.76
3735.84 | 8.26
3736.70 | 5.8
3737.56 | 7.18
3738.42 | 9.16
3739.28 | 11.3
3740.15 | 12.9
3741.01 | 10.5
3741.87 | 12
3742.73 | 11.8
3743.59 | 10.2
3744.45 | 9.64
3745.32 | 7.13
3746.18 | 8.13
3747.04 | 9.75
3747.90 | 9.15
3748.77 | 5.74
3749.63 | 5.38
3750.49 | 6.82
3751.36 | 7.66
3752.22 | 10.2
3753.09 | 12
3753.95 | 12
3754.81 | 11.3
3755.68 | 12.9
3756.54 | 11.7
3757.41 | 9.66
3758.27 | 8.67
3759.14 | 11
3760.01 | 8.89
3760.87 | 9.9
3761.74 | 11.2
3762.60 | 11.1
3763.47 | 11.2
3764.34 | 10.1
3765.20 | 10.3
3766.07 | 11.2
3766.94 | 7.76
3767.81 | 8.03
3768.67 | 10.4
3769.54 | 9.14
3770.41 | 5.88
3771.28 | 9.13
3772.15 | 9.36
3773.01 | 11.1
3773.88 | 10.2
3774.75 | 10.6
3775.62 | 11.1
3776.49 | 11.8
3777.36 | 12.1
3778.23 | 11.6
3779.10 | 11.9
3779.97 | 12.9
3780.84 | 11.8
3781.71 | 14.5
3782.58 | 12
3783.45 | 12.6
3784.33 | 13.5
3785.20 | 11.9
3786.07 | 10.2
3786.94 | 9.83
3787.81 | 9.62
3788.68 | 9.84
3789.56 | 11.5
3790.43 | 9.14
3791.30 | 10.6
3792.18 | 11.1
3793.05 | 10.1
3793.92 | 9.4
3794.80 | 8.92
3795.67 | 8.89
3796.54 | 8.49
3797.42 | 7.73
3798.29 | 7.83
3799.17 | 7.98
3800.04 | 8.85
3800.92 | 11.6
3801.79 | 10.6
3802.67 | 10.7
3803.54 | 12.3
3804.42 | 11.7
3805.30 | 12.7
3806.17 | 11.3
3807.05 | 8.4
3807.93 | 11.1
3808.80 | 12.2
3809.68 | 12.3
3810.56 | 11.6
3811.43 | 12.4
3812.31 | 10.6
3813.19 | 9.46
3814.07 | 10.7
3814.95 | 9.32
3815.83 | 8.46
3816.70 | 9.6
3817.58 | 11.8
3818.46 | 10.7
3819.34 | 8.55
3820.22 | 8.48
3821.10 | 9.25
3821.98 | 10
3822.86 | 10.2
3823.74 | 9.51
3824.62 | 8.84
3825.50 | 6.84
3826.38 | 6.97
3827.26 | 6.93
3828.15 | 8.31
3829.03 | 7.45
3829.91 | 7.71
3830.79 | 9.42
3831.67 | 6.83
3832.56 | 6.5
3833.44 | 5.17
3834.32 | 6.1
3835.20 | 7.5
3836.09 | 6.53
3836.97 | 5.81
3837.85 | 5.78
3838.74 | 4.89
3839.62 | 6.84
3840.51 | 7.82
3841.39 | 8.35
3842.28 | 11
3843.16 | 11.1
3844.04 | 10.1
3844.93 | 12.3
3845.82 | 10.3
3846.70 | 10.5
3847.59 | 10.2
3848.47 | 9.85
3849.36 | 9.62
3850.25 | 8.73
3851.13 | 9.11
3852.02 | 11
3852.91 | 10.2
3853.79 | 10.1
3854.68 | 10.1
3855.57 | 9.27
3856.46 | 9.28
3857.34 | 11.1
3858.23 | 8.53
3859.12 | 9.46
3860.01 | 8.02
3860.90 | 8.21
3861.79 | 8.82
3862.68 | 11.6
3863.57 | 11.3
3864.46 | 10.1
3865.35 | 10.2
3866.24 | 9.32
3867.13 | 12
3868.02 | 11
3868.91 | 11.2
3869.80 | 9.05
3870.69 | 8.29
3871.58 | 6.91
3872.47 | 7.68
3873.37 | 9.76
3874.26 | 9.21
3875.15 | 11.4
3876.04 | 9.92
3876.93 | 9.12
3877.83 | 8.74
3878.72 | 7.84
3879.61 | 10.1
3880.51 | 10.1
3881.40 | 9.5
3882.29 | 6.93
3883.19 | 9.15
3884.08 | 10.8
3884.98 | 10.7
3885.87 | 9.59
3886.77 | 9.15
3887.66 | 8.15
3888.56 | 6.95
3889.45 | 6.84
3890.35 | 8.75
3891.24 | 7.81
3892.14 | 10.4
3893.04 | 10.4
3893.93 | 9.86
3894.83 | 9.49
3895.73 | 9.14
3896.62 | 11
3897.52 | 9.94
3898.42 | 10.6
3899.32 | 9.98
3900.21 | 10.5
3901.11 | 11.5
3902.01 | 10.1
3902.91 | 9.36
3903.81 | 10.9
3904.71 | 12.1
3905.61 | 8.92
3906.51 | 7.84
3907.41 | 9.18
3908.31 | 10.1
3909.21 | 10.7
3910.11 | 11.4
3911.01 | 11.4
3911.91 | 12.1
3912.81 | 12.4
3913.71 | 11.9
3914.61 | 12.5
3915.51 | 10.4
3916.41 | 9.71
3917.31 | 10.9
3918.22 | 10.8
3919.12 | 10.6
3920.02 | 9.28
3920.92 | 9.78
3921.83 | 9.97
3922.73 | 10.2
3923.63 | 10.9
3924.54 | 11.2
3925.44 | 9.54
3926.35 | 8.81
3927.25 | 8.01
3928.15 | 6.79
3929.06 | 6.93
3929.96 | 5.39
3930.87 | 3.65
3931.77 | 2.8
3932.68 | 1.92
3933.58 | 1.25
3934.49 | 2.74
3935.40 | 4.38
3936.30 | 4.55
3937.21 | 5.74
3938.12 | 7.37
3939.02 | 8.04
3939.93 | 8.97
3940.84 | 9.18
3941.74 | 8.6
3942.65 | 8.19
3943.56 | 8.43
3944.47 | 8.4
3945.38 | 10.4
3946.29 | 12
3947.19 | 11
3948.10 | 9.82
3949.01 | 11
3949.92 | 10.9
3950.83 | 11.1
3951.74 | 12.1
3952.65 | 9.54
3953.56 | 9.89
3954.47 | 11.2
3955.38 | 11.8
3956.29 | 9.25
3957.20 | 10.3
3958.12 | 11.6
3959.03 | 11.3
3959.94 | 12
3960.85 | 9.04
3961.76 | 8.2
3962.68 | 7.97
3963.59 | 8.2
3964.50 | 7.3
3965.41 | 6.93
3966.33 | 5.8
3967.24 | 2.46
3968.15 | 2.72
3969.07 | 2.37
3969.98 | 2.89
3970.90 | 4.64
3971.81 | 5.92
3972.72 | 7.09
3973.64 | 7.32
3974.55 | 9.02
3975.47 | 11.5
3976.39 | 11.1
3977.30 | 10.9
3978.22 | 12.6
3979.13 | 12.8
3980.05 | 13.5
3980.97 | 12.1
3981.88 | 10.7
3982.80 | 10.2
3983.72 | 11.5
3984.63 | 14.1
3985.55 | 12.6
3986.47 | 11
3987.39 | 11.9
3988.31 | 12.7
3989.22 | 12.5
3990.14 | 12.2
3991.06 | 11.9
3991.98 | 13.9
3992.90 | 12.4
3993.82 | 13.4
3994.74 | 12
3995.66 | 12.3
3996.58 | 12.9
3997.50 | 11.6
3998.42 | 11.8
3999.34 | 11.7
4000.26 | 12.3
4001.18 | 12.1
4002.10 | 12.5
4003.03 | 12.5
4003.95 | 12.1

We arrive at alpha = -2.2 angstrom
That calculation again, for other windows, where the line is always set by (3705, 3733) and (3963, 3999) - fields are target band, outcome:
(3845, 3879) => 0.7 angstrom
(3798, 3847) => 3.3 angstrom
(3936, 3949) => 1.6 angstrom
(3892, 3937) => 4.0 angstrom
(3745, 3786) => -1.8 angstrom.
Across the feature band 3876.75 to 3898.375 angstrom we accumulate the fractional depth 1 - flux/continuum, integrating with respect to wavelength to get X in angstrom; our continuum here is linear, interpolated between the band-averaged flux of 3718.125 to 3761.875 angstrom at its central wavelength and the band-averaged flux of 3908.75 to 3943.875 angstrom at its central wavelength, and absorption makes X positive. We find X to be -1.5 angstrom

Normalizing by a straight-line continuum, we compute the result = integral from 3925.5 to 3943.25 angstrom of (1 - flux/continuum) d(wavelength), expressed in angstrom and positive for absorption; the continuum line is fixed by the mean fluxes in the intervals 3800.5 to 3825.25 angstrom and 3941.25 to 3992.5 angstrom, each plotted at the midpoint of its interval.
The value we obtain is 6.89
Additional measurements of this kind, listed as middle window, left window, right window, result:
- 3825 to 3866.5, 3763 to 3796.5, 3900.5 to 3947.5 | 4.19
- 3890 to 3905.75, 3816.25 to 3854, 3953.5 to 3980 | -2.76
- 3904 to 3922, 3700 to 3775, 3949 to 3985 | -2.50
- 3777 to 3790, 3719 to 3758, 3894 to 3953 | -3.40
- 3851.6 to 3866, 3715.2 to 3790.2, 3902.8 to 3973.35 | -0.99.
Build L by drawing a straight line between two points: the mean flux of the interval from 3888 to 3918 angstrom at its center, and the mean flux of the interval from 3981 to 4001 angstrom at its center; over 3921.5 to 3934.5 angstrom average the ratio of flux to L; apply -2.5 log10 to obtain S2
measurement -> 0.49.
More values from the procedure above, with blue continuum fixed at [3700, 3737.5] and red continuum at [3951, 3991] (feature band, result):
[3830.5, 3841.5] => 0.38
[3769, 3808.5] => -0.12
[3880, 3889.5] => 0.06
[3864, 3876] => -0.02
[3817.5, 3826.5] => 0.03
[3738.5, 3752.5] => 0.02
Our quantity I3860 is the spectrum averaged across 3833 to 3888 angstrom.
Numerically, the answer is 9.21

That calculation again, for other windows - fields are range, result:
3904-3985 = 8.97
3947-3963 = 10.5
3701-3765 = 9.57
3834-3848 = 8.46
